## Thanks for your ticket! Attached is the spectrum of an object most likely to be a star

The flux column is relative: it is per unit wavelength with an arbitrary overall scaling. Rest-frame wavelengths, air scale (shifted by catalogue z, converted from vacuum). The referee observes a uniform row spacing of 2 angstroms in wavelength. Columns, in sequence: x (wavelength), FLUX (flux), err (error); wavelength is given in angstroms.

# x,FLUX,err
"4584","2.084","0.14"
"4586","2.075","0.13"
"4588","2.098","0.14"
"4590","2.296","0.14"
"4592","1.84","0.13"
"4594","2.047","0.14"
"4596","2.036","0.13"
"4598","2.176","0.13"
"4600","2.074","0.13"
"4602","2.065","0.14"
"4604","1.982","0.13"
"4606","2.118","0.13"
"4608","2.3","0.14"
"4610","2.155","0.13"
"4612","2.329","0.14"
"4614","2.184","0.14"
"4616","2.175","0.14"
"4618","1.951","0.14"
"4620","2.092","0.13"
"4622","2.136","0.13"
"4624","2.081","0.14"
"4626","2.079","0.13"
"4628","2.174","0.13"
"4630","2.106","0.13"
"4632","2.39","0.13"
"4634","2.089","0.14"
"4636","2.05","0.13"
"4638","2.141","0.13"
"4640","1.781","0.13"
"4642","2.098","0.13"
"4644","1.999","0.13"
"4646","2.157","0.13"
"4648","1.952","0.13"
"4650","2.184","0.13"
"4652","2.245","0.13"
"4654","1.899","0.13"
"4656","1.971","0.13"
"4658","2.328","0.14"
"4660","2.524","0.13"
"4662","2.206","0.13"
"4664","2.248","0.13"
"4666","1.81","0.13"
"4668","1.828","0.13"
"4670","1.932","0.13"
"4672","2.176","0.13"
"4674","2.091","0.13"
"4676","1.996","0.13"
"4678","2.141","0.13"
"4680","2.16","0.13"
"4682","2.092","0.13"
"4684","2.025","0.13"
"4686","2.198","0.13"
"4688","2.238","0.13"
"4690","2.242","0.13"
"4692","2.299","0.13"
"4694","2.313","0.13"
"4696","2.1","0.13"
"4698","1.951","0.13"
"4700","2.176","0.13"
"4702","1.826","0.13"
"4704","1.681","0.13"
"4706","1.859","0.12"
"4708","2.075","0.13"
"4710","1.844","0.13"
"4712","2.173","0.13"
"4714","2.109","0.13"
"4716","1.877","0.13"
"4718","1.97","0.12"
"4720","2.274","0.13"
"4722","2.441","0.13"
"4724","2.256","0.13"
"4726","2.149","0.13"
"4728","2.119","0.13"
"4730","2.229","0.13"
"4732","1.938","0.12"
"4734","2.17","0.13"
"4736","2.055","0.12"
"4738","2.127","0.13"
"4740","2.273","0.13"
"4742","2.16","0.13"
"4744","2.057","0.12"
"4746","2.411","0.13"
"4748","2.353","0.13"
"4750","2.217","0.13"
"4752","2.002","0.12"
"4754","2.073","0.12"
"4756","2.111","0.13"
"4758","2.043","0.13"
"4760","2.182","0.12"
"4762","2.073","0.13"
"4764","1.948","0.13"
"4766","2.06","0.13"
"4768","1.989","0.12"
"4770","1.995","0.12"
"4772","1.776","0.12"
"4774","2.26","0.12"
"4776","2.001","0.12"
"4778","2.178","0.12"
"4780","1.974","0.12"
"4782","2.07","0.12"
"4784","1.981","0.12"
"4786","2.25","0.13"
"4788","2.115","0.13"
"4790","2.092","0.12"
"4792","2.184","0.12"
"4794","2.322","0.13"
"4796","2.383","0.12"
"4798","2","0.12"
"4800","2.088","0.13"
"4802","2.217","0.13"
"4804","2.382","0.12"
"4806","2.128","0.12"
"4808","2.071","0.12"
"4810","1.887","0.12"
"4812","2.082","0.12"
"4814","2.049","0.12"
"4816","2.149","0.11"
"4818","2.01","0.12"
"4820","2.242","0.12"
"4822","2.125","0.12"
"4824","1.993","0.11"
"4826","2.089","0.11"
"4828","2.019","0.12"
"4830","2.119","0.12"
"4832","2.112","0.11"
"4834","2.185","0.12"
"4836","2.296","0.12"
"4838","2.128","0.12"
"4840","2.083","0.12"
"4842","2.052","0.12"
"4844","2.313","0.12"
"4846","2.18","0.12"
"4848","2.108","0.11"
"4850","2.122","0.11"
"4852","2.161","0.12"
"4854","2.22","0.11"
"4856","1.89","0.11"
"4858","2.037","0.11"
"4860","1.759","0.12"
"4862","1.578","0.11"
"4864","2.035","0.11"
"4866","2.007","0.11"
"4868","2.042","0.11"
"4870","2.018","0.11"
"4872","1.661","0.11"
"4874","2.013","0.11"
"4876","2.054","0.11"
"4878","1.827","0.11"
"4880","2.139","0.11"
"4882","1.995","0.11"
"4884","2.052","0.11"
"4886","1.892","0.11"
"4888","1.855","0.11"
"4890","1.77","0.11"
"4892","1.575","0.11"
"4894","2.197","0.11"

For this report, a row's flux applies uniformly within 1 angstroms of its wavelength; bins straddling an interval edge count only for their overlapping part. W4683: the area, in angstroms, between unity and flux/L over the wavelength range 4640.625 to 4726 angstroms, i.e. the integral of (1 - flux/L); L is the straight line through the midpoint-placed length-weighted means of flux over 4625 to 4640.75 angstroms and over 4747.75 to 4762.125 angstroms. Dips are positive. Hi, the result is 0.8 angstroms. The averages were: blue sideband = 2.11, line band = 2.09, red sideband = 2.12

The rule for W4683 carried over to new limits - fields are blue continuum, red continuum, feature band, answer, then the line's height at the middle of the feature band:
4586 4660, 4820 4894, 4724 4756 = -1.4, 2.06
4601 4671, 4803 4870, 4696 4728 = 0.7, 2.1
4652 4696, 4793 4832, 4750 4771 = 0.7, 2.13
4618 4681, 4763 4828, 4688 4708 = 0.3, 2.1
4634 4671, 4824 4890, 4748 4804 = -1.6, 2.05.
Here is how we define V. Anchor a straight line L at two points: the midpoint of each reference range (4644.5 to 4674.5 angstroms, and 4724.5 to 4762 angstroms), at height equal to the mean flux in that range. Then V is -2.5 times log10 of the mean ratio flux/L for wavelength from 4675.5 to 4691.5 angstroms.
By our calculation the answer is -0.02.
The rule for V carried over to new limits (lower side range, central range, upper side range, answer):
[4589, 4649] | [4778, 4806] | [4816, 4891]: -0.06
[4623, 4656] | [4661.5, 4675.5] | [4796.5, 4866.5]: 0.03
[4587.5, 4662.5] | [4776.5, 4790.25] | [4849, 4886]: -0.03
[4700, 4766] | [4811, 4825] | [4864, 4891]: -0.04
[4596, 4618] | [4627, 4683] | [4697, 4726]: 0.00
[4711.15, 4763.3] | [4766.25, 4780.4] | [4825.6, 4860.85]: 0.05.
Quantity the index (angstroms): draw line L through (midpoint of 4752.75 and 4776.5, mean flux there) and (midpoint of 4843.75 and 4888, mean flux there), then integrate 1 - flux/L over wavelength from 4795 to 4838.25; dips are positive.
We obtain -2.3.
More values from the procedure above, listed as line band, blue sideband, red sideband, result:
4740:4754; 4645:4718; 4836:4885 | -0.9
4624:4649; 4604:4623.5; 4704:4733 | 0.6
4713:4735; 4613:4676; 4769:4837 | -0.4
